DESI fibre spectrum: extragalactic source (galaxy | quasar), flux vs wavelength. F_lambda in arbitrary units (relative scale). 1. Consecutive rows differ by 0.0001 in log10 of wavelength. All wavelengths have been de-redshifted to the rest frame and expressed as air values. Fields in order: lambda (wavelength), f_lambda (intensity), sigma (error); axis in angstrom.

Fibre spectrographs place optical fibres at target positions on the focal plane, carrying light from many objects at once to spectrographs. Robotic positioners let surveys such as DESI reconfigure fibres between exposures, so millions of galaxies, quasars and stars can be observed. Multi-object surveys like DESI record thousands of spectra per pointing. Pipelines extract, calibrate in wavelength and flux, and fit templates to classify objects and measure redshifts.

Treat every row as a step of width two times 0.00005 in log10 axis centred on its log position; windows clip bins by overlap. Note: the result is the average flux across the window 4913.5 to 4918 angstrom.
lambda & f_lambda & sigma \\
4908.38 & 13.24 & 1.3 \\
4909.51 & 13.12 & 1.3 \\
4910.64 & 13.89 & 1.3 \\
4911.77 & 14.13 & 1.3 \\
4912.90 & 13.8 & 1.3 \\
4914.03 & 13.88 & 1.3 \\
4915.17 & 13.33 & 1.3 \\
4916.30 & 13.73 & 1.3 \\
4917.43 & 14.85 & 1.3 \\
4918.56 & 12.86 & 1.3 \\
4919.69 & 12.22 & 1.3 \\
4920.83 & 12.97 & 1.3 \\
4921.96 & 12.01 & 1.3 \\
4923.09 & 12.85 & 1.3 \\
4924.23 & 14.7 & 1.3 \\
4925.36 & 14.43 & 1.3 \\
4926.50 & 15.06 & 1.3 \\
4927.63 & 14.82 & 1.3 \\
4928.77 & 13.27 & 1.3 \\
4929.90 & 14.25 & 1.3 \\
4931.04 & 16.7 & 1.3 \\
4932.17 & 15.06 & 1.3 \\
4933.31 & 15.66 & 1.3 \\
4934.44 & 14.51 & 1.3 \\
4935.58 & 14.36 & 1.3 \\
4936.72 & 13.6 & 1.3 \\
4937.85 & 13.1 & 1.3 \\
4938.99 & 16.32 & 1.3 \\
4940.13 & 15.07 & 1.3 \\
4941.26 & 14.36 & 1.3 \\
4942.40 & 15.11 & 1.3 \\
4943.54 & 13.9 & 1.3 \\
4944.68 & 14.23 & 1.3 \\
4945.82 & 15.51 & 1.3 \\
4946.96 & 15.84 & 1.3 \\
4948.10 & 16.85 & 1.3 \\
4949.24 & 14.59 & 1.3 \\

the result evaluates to 13.9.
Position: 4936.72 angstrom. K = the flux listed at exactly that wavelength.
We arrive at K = 13.6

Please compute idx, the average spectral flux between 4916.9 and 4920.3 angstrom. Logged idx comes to 13.3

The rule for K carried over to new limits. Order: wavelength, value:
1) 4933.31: 15.66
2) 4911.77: 14.13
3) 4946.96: 15.84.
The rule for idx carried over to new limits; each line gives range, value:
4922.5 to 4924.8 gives 13.8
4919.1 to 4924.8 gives 13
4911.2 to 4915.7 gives 13.8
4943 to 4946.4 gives 14.5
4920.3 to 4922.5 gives 12.5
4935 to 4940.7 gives 14.5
